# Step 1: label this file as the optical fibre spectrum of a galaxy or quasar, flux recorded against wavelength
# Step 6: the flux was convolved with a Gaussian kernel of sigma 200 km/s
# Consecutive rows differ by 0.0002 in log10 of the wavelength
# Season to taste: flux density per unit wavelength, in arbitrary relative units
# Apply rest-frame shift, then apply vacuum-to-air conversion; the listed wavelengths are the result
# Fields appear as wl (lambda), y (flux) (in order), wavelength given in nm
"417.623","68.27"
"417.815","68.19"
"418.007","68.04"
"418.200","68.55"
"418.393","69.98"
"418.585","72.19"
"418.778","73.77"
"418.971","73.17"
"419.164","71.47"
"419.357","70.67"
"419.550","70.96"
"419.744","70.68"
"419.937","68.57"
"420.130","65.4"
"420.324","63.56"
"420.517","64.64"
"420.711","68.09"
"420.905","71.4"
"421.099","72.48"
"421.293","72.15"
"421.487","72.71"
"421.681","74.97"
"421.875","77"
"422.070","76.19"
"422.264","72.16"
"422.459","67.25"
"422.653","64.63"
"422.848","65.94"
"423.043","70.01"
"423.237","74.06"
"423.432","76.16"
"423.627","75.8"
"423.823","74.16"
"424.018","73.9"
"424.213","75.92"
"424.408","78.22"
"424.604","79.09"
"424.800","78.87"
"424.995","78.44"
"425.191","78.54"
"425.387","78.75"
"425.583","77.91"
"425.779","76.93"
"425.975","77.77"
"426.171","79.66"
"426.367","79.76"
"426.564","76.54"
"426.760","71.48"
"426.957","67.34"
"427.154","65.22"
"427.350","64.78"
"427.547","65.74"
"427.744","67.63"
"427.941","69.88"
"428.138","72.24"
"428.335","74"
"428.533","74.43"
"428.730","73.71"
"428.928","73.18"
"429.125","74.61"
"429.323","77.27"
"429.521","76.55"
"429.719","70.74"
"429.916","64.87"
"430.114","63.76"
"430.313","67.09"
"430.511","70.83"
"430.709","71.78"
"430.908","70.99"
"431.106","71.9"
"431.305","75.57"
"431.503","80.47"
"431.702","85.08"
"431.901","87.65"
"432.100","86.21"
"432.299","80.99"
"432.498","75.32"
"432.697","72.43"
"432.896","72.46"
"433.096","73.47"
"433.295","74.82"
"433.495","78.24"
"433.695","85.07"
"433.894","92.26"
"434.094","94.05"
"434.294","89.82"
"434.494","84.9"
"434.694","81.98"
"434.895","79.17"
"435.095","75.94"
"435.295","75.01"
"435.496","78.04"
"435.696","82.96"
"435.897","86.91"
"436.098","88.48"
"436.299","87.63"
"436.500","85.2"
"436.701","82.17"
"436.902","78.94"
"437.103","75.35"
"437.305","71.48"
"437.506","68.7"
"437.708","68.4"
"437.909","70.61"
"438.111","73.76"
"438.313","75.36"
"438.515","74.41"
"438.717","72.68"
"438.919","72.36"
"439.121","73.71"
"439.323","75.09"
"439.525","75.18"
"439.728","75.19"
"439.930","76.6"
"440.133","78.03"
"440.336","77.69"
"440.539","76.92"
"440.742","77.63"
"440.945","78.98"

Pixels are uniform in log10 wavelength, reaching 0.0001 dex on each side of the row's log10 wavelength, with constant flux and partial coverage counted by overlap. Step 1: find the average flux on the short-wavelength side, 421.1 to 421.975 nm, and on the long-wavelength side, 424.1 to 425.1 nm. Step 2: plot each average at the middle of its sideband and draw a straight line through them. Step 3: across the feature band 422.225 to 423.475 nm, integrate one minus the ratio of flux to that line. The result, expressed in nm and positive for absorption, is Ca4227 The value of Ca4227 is 0.10 nm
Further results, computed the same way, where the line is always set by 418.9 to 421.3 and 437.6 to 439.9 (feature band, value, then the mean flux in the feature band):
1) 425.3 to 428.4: -0.09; 72.8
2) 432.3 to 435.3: -0.34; 80.5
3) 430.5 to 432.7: -0.19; 77.9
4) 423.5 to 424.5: -0.08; 75.6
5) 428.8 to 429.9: -0.04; 73.7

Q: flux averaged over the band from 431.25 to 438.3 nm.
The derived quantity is 80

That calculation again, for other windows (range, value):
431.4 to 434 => 80.4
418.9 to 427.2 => 73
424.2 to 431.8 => 73.7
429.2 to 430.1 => 71.6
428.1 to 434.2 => 76.3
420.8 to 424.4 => 72.7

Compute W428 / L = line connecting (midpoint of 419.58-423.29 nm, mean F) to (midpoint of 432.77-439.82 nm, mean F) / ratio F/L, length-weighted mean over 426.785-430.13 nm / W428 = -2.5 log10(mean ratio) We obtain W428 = 0.053 mag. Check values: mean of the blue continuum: 70.1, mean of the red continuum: 78.5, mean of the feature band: 70.5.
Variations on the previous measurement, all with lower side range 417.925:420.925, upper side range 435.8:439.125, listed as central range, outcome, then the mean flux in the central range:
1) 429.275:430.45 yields 0.06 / 69.8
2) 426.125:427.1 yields -0.03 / 74.2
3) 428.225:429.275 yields -0.01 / 74.1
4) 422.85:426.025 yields -0.07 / 76.2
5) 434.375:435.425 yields -0.05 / 79.5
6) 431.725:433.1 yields -0.06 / 79.1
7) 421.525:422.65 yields -0.03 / 72.7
